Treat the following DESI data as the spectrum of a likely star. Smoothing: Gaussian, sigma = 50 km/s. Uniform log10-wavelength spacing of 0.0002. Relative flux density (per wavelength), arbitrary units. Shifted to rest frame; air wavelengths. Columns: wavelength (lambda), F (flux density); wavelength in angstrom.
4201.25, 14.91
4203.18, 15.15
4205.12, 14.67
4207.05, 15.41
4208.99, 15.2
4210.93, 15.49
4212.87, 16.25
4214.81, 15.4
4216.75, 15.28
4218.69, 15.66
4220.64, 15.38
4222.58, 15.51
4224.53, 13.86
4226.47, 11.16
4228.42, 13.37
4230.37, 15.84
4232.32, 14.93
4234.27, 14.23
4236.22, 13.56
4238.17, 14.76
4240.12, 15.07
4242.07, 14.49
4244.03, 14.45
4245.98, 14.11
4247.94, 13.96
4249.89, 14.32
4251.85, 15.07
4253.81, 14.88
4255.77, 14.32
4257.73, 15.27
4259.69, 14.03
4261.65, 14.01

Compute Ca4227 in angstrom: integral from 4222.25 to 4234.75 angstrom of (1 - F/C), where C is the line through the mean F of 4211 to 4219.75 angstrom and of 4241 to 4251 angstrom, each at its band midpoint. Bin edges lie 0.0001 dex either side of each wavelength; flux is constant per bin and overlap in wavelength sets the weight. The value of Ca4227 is 0.8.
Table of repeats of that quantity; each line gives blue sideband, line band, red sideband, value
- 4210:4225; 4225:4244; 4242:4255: 0.91 angstrom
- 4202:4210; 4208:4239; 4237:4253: 0.23 angstrom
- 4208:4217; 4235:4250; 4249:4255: 0.59 angstrom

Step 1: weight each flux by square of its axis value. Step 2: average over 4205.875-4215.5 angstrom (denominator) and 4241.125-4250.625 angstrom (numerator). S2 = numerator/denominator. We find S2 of 0.93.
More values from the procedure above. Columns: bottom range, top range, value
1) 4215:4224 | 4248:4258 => 0.97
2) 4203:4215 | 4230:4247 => 0.96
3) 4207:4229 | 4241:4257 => 0.99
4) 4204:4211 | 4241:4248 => 0.96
